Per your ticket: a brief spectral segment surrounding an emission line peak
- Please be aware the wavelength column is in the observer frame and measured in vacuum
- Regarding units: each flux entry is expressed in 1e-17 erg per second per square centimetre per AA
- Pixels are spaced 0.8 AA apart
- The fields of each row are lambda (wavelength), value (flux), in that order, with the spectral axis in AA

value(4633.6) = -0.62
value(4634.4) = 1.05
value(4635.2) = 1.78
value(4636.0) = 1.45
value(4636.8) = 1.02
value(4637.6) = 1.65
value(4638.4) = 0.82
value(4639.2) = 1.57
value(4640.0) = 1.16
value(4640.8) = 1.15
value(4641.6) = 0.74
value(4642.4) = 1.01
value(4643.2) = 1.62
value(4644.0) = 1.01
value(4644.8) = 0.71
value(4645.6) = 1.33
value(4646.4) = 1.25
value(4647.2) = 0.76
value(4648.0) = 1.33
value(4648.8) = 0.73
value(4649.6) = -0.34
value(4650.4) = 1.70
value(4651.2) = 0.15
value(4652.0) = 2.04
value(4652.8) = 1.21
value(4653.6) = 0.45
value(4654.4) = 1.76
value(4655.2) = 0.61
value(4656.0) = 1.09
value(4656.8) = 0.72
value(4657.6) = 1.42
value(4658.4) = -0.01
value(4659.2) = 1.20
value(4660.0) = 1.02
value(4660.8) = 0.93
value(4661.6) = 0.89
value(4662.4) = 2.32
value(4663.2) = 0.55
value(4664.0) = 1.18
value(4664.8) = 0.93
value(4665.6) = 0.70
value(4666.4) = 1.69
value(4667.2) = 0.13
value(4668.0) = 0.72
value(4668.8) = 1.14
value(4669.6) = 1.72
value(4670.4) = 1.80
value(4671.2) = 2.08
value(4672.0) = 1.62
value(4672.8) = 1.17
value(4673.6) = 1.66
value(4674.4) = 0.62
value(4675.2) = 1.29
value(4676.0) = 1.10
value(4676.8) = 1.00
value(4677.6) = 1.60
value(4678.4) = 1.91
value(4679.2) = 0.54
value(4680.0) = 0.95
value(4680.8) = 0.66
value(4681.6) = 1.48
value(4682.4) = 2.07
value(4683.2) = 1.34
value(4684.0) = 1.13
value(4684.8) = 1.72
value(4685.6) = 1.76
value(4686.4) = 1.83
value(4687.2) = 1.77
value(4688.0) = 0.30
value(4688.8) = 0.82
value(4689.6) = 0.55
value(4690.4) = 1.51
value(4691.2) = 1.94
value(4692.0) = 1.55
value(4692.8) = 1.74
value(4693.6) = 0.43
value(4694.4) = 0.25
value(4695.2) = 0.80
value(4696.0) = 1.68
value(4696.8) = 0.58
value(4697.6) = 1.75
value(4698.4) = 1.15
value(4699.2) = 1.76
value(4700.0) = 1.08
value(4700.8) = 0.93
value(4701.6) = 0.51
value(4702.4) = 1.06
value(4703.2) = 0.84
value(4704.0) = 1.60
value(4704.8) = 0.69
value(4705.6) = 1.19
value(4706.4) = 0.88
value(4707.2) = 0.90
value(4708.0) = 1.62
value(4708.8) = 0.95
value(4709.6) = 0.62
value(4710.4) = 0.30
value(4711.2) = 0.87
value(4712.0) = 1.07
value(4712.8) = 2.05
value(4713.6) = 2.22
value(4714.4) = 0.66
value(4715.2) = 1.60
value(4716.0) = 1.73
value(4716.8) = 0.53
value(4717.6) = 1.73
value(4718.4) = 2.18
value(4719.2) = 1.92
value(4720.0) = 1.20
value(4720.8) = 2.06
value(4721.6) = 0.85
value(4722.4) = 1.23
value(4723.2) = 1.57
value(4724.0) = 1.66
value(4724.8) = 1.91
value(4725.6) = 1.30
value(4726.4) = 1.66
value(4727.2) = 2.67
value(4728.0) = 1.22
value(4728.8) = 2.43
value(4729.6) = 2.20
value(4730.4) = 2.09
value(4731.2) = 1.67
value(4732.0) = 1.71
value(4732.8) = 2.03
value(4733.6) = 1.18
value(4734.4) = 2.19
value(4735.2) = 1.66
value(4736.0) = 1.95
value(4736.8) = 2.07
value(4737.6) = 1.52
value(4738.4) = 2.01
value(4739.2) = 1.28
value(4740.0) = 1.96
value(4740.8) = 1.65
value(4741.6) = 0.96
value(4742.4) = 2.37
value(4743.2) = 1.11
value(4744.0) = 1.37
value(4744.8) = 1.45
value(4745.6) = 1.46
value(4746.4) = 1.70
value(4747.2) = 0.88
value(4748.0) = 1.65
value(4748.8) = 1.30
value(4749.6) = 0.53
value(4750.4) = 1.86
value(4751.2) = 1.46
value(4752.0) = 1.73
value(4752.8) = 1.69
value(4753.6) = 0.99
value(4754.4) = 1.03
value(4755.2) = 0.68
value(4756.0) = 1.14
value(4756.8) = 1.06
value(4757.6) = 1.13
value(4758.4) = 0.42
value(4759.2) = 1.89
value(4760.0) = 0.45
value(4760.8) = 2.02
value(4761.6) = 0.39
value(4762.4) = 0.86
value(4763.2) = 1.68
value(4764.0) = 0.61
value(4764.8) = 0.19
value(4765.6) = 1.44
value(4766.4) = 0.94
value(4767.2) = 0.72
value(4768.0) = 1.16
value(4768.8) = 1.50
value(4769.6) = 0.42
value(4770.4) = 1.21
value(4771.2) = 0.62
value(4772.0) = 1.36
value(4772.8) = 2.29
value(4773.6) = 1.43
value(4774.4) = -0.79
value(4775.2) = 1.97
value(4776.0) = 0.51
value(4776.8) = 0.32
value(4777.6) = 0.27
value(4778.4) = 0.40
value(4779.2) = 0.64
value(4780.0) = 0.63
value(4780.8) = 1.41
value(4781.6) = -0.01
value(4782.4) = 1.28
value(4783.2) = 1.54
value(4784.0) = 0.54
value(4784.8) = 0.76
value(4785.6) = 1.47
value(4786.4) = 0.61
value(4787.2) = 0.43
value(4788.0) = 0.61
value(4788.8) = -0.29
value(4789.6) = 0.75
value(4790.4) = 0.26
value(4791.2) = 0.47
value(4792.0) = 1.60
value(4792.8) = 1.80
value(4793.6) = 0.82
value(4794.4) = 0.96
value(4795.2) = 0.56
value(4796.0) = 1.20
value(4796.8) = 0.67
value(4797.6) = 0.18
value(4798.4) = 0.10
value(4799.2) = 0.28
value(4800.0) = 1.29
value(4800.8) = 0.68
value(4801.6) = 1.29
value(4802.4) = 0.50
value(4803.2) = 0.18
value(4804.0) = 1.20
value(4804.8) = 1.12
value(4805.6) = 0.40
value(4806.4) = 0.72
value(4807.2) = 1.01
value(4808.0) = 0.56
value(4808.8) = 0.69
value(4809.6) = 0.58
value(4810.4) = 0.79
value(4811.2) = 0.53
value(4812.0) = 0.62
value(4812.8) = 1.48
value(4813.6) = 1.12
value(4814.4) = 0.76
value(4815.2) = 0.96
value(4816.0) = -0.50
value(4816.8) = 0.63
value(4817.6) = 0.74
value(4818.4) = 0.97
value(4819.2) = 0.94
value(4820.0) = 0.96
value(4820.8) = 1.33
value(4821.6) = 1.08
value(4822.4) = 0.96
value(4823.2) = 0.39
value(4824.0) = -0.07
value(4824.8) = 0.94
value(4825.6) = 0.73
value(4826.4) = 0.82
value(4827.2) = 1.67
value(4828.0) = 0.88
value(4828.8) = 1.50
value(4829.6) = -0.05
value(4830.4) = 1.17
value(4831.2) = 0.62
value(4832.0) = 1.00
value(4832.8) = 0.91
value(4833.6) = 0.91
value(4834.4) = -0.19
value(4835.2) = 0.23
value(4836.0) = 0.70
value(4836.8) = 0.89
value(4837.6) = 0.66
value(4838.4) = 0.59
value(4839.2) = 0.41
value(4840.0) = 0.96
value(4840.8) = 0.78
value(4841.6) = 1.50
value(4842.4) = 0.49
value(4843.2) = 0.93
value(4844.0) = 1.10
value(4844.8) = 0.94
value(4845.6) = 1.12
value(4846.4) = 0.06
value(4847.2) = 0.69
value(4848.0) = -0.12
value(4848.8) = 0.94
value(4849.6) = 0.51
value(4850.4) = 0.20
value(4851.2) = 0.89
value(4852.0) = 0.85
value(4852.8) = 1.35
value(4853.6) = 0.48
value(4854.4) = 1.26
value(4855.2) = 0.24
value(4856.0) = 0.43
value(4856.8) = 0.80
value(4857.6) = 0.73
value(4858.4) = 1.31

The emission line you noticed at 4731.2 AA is C III] 1909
